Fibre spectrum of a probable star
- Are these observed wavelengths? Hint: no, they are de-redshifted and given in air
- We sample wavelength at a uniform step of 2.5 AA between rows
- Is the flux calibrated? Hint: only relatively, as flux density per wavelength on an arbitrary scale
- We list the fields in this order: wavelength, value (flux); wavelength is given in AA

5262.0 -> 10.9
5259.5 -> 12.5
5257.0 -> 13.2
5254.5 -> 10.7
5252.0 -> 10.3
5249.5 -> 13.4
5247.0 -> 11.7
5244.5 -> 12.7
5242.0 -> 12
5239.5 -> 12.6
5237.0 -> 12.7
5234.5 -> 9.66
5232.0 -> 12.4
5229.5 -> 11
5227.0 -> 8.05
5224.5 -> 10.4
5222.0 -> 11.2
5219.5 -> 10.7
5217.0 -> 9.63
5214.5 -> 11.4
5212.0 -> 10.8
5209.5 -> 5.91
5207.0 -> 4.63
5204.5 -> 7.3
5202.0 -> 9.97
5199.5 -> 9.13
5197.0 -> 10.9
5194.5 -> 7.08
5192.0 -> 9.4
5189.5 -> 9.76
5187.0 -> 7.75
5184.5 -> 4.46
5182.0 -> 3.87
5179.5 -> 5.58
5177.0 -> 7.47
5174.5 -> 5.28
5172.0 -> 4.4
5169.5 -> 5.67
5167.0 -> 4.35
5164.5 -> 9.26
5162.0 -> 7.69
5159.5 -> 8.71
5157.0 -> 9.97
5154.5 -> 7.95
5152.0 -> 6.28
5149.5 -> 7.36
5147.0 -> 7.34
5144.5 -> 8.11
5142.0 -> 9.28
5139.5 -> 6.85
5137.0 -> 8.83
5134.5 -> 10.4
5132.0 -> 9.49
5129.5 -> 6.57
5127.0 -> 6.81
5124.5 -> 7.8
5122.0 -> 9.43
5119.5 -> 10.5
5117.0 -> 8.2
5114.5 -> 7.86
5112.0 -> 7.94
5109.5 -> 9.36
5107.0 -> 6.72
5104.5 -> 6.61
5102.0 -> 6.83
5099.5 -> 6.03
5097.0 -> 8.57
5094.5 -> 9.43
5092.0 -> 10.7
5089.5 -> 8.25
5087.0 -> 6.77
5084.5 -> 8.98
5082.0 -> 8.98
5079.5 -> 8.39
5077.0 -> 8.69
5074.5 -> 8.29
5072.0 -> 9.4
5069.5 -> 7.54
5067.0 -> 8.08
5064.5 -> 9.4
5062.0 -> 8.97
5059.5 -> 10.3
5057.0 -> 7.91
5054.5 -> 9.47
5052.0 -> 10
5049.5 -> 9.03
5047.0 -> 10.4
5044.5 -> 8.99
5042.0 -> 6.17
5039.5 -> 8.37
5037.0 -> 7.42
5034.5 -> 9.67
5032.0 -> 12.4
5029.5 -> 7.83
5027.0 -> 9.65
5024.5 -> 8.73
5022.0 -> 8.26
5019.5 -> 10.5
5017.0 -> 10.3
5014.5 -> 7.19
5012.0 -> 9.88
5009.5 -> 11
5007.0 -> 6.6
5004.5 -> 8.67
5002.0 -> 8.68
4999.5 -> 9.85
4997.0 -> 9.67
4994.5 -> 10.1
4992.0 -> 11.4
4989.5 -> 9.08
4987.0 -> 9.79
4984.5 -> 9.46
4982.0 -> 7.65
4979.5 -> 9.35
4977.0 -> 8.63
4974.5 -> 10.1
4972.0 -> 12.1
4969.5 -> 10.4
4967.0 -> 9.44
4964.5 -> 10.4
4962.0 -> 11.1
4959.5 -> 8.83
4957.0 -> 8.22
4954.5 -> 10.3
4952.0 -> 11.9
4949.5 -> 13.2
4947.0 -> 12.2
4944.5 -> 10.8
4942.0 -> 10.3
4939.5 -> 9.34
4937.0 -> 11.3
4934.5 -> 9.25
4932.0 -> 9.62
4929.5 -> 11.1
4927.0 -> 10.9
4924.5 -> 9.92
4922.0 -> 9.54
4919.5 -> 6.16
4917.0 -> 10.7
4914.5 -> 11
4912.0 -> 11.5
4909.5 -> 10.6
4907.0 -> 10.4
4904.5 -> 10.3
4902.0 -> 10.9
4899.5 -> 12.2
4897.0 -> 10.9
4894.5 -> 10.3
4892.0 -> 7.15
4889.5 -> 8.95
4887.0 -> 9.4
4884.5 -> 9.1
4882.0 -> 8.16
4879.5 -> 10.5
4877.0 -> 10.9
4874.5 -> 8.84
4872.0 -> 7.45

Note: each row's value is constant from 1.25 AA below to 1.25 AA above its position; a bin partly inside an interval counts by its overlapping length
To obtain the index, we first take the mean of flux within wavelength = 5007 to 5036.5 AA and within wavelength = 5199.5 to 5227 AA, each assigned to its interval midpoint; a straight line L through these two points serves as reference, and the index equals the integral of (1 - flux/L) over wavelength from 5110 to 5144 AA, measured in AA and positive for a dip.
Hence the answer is 2.9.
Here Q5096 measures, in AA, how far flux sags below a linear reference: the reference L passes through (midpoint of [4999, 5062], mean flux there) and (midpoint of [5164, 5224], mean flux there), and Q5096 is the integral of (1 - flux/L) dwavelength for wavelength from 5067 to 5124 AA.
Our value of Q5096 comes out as 1.5 AA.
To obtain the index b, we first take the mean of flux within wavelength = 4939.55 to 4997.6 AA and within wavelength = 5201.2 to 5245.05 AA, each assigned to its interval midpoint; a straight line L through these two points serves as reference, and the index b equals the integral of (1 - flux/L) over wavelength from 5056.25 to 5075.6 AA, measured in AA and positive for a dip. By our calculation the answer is 2.7 AA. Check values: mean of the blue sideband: 10.2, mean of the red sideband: 10.1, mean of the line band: 8.76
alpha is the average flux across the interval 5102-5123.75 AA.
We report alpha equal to 8.23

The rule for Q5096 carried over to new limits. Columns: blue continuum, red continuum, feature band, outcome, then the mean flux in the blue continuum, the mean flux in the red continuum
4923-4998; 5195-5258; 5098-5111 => 4.0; 10.2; 10.4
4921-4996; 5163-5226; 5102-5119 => 1.7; 10.2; 7.85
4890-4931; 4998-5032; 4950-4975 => -1.8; 10.2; 9.14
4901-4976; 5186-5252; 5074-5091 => 3.1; 10.4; 10.1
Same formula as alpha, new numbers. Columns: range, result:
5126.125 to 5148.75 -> 8.19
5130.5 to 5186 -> 7.21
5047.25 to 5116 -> 8.49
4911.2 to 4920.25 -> 9.96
